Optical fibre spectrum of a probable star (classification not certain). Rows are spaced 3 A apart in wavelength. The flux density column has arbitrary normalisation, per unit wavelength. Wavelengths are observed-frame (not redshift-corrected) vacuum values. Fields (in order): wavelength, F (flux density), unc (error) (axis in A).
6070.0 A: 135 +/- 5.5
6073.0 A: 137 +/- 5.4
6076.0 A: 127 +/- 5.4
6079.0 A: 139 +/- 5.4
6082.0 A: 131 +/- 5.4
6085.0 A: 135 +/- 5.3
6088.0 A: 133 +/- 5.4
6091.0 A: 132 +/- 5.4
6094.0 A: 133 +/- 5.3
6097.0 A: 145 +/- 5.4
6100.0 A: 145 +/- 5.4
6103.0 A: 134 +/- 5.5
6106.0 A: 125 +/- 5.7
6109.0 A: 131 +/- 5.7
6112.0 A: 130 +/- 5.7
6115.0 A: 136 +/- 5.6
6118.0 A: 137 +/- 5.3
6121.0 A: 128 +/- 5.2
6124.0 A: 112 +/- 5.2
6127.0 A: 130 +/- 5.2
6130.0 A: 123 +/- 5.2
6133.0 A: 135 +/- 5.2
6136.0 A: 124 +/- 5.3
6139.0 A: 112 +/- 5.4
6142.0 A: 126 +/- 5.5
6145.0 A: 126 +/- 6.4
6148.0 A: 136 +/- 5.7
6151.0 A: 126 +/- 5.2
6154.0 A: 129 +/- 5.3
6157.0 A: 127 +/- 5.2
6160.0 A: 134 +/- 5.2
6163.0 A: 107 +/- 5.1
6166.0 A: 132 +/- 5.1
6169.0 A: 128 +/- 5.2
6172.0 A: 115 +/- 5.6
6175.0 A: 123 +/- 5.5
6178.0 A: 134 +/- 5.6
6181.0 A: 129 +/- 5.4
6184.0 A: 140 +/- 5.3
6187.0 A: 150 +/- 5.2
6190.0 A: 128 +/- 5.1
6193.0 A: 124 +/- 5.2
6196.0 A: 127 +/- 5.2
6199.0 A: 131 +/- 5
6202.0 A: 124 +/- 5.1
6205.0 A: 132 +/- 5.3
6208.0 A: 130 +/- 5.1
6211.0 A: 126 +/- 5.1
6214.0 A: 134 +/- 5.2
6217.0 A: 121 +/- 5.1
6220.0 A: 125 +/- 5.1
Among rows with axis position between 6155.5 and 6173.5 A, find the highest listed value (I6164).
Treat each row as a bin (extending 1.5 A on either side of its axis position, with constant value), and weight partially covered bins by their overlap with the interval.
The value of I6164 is 134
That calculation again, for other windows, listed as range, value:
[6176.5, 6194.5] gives 150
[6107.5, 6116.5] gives 136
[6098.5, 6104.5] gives 145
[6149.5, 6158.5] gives 129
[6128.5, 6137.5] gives 135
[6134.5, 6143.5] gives 126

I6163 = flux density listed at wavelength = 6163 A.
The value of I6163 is 107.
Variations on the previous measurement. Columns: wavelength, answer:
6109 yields 131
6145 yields 126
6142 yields 126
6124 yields 112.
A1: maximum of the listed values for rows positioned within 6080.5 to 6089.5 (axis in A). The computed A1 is 135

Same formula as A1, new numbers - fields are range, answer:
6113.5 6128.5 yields 137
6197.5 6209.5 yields 132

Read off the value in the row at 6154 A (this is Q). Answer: 129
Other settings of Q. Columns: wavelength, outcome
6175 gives 123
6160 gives 134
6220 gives 125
